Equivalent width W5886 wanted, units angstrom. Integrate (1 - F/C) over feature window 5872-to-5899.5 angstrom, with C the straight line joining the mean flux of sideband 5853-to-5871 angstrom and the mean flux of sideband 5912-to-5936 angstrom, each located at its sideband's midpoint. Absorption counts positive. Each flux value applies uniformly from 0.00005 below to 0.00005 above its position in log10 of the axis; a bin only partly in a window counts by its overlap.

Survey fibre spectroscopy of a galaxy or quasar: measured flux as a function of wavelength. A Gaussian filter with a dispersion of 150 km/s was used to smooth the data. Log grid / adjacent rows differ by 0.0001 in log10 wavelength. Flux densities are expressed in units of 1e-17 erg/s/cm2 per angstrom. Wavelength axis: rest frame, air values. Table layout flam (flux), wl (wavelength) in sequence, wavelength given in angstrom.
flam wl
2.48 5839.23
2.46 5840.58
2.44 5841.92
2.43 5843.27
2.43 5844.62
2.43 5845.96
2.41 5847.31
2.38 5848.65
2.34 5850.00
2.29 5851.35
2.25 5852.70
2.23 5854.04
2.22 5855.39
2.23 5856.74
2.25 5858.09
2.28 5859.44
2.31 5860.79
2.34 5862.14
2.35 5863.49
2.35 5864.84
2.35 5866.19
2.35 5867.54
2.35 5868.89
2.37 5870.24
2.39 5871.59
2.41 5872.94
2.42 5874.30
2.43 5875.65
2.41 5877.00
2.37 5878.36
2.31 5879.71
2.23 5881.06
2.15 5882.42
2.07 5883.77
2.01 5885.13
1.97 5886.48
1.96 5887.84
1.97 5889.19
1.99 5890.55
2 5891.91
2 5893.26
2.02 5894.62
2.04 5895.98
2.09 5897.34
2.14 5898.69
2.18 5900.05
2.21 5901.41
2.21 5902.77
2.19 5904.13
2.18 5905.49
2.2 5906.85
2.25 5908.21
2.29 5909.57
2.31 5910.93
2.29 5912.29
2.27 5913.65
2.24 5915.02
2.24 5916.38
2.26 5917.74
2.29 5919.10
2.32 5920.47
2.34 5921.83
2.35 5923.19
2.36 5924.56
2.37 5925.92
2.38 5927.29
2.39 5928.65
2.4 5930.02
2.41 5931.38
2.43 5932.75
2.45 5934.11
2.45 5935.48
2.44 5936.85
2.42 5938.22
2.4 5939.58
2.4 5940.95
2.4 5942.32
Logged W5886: 2.0 angstrom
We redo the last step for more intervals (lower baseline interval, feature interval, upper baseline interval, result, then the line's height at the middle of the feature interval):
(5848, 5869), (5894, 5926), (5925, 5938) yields 2.0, 2.38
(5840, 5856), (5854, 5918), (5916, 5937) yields 3.8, 2.36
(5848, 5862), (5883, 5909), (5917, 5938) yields 2.7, 2.33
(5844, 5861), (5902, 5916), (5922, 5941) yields 0.8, 2.38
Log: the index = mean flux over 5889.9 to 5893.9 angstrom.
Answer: 2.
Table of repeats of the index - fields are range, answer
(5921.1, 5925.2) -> 2.35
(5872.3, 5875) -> 2.41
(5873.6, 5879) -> 2.4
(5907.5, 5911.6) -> 2.28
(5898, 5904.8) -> 2.19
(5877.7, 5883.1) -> 2.27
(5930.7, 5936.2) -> 2.43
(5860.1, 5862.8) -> 2.32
